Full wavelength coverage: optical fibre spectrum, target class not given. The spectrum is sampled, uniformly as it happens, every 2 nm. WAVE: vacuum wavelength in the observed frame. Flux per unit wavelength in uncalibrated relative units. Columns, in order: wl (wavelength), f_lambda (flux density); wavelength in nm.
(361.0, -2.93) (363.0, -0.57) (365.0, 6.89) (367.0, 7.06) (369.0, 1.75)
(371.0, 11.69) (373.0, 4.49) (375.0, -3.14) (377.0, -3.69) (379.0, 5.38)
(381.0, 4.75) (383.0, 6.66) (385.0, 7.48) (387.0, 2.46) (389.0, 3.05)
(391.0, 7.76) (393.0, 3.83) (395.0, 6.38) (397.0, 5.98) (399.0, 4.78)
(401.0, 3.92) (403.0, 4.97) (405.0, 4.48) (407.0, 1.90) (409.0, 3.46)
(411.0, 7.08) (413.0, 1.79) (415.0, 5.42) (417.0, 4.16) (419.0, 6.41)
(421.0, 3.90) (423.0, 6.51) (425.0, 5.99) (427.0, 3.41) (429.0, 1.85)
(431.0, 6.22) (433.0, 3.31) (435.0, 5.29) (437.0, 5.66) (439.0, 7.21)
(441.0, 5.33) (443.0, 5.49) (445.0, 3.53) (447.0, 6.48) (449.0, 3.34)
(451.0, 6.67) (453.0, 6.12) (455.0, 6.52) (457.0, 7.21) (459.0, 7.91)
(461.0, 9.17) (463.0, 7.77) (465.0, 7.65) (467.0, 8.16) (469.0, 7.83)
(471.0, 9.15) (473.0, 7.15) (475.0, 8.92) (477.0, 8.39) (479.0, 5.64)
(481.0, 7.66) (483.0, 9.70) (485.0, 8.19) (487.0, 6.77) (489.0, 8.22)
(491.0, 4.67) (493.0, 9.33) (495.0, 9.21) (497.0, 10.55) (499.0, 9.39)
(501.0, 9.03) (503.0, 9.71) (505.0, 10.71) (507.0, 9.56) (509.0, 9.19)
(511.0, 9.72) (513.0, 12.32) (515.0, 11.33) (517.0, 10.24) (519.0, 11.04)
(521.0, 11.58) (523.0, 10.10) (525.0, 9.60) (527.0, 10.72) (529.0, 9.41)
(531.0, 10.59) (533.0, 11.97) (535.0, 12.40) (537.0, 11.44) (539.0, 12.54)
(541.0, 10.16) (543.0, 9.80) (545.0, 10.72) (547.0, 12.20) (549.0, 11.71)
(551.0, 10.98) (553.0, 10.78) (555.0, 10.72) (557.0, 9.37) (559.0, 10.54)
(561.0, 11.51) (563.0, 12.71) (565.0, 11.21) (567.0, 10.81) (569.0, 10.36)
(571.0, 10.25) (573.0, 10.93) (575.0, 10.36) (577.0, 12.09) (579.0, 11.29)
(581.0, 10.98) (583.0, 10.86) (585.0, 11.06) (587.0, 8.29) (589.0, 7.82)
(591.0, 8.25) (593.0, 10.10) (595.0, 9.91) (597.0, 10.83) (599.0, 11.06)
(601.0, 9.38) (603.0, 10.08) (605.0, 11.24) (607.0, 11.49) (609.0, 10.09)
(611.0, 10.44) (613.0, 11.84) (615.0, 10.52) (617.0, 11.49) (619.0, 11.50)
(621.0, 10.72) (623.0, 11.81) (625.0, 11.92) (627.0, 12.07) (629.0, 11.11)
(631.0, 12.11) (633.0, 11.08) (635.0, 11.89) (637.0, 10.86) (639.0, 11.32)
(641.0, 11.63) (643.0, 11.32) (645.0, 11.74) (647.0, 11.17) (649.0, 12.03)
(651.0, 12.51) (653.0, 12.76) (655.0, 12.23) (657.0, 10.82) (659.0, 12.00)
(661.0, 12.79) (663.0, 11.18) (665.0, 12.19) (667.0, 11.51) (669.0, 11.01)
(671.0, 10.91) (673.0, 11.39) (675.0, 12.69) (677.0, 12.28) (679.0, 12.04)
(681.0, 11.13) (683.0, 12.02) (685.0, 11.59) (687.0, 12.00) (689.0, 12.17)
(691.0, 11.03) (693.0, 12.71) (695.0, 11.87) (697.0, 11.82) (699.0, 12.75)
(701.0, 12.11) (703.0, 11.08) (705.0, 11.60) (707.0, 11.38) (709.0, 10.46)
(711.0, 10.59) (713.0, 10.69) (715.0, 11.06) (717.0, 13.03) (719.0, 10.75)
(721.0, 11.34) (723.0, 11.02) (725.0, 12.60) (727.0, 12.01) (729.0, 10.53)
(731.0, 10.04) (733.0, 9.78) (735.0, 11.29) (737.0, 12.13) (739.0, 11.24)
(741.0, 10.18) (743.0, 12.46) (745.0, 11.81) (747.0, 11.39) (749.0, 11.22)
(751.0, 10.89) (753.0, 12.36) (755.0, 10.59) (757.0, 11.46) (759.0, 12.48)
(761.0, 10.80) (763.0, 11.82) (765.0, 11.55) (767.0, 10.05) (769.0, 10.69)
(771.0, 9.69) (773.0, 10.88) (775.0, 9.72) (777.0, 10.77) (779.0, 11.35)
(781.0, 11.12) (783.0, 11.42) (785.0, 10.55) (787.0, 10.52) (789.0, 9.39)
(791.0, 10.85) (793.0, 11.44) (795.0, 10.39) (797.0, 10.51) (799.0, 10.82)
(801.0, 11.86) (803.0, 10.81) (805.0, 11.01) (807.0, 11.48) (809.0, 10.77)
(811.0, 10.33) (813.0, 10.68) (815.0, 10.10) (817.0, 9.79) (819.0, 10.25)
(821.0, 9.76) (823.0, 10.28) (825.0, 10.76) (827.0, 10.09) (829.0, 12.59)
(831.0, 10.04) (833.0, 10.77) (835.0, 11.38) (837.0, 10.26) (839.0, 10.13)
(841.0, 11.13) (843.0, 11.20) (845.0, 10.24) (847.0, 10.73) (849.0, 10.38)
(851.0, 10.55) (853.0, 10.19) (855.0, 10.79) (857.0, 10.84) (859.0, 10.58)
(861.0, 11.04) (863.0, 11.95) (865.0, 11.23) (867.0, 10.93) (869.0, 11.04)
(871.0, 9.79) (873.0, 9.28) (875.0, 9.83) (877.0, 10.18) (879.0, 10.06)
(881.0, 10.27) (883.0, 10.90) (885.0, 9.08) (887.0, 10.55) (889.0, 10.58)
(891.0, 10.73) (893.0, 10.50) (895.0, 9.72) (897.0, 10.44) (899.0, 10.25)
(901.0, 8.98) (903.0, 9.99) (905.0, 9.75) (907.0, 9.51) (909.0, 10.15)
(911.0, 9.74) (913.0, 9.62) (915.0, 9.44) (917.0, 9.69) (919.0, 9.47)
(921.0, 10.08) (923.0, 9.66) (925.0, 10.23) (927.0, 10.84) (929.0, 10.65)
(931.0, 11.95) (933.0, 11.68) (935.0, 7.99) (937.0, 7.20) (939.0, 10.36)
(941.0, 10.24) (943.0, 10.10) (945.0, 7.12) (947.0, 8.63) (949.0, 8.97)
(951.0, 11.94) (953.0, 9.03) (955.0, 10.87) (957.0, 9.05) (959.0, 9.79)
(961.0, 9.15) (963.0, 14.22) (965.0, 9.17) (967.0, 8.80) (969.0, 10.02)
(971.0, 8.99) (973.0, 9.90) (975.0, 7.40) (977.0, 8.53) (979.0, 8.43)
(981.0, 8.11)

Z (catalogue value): 0.139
